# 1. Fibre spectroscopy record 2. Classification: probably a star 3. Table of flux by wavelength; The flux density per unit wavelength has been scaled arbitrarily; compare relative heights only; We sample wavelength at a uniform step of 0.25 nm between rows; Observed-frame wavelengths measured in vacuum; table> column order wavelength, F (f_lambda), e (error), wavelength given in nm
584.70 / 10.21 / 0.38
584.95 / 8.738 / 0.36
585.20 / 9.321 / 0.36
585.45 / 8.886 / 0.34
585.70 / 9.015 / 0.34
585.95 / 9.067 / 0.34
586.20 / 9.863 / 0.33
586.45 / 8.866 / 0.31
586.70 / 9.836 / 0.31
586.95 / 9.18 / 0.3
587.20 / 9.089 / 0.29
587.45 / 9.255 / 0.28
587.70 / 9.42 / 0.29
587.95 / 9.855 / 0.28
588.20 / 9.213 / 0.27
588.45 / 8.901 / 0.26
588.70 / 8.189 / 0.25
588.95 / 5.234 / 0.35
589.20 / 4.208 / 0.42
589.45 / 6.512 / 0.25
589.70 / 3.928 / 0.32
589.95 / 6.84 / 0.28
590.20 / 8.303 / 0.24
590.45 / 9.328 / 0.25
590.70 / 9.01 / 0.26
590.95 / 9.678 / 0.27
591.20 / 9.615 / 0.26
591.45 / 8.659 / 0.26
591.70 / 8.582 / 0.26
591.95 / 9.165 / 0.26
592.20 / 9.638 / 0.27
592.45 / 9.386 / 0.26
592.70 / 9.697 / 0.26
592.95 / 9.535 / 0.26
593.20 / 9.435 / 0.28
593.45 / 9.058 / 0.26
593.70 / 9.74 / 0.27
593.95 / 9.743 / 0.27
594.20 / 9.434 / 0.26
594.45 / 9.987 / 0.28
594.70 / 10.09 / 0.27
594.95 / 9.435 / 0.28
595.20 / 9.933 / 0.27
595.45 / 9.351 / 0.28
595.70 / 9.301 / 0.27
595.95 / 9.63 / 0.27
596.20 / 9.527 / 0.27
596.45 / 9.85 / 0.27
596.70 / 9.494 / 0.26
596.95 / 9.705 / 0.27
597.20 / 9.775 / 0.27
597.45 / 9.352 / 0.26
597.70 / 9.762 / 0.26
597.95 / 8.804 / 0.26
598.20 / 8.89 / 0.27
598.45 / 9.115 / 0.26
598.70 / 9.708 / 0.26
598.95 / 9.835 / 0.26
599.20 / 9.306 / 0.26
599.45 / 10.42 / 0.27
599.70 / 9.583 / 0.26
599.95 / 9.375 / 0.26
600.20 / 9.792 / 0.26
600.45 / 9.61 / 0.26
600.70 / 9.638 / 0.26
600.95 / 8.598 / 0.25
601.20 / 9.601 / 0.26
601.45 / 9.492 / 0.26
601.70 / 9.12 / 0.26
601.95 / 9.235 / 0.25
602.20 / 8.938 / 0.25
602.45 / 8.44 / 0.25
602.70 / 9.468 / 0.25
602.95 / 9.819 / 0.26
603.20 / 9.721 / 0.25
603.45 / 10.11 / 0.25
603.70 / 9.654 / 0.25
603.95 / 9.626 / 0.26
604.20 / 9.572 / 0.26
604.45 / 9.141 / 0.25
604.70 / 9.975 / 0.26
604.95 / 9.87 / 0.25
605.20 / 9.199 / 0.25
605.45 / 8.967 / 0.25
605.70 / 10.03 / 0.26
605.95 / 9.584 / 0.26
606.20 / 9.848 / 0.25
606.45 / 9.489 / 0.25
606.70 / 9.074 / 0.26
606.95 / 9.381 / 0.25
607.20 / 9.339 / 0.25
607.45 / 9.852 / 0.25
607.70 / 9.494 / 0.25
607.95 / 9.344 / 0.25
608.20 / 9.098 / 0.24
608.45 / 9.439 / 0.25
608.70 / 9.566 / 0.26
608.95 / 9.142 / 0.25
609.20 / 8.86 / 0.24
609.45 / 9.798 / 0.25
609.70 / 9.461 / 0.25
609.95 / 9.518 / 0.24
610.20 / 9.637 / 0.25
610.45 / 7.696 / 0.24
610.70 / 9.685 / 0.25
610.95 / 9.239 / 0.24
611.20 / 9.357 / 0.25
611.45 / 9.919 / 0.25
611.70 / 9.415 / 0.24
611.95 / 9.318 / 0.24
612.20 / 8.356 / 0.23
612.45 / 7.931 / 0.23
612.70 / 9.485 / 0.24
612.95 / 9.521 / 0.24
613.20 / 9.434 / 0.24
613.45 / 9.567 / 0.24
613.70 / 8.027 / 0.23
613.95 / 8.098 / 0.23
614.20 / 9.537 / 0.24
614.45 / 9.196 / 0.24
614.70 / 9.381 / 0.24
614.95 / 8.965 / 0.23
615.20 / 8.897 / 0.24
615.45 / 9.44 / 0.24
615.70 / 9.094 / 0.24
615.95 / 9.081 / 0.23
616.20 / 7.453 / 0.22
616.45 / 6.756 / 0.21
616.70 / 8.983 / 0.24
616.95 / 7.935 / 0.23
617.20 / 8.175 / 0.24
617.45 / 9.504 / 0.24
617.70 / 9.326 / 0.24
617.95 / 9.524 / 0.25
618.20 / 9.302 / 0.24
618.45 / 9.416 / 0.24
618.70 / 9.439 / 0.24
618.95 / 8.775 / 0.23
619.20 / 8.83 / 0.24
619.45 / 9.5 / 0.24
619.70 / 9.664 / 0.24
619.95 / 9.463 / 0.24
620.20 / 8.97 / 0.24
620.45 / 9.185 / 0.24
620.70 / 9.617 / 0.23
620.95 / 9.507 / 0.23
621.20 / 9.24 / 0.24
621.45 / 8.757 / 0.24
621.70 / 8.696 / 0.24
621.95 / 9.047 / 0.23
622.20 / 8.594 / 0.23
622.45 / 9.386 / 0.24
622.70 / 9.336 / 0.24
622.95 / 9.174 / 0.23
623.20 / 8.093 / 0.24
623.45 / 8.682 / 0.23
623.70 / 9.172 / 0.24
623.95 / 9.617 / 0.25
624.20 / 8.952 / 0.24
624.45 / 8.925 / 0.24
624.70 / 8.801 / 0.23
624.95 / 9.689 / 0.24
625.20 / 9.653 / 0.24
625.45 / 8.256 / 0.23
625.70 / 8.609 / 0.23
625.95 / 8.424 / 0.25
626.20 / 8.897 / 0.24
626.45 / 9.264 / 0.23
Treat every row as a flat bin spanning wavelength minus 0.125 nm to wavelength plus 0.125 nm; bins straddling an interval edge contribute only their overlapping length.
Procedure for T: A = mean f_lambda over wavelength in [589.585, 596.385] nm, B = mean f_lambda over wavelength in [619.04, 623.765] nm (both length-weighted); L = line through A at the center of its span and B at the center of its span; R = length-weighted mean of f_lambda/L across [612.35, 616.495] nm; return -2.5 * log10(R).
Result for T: 0.03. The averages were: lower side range 9.13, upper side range 9.1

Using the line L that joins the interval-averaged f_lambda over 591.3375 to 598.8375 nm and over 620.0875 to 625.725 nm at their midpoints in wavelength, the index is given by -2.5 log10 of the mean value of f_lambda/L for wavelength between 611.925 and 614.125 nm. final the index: 0.04 mag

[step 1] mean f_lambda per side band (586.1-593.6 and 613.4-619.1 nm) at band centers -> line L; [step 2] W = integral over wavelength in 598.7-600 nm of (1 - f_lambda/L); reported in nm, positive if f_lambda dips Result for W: -0.16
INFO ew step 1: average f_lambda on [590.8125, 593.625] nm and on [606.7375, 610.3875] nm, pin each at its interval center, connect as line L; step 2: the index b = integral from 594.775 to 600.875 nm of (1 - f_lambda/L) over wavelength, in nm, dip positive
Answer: -0.13 nm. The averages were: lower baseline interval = 9.32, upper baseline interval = 9.39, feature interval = 9.55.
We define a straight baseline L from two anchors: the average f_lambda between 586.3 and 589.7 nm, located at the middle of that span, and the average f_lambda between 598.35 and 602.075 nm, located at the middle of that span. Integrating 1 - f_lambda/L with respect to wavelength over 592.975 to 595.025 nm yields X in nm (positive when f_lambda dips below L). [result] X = -0.188 nm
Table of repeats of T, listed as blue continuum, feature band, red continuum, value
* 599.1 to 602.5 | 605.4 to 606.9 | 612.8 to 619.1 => -0.035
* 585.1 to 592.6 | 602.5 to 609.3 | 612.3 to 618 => -0.092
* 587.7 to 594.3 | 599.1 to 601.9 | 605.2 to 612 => -0.061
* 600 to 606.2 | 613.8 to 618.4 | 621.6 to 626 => 0.040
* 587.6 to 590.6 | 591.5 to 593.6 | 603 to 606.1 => -0.167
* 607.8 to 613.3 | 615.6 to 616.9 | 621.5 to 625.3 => 0.114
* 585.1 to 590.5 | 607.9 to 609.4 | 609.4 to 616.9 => -0.048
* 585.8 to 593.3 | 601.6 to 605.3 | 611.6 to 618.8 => -0.084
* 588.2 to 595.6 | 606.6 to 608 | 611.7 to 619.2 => -0.072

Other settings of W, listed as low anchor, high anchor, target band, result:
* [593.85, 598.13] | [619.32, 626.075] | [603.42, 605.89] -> -0.05 nm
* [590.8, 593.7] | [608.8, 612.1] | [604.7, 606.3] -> -0.05 nm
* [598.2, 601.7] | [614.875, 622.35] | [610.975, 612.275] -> -0.02 nm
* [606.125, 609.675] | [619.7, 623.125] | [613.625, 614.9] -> 0.05 nm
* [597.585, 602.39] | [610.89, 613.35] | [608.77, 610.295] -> -0.03 nm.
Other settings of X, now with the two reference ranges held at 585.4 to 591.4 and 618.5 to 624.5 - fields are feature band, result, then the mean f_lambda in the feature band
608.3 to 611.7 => -0.18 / 9.33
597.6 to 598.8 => -0.09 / 9.24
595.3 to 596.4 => -0.12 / 9.49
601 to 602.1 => -0.08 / 9.3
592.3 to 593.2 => -0.11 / 9.53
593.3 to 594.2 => -0.11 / 9.5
